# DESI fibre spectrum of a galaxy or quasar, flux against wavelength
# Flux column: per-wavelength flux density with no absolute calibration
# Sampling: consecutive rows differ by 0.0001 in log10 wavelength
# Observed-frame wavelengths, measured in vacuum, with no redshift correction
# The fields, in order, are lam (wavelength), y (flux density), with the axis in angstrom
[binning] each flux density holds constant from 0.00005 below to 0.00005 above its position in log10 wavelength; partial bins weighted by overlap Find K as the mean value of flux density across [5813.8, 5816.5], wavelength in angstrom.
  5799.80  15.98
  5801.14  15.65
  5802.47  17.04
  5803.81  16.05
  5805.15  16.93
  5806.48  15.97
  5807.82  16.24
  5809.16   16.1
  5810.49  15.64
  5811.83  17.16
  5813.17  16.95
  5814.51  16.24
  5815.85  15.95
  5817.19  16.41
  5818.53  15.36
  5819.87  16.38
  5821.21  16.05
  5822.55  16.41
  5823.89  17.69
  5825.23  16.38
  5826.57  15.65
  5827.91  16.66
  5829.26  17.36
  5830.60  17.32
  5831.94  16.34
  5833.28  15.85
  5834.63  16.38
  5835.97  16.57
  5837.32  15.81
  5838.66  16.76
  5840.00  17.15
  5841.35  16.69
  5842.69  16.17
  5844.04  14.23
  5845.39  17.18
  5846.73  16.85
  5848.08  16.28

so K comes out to 16.1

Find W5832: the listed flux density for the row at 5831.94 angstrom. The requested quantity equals 16.34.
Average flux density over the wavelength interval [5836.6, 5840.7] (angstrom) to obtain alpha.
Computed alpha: 16.6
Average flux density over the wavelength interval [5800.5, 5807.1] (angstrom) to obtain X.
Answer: 16.3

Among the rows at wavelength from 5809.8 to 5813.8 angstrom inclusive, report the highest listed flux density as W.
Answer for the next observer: 17.16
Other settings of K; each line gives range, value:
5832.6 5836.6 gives 16.3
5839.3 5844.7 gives 16.1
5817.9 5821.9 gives 15.9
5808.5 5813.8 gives 16.5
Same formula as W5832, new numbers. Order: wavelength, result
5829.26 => 17.36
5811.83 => 17.16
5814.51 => 16.24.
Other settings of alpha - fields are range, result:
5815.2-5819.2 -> 15.9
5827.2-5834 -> 16.7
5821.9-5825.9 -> 16.8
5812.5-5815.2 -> 16.6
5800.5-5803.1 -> 16.4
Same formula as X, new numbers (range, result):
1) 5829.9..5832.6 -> 16.9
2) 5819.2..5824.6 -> 16.6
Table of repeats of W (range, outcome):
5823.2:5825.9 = 17.69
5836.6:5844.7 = 17.15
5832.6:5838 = 16.57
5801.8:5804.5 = 17.04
